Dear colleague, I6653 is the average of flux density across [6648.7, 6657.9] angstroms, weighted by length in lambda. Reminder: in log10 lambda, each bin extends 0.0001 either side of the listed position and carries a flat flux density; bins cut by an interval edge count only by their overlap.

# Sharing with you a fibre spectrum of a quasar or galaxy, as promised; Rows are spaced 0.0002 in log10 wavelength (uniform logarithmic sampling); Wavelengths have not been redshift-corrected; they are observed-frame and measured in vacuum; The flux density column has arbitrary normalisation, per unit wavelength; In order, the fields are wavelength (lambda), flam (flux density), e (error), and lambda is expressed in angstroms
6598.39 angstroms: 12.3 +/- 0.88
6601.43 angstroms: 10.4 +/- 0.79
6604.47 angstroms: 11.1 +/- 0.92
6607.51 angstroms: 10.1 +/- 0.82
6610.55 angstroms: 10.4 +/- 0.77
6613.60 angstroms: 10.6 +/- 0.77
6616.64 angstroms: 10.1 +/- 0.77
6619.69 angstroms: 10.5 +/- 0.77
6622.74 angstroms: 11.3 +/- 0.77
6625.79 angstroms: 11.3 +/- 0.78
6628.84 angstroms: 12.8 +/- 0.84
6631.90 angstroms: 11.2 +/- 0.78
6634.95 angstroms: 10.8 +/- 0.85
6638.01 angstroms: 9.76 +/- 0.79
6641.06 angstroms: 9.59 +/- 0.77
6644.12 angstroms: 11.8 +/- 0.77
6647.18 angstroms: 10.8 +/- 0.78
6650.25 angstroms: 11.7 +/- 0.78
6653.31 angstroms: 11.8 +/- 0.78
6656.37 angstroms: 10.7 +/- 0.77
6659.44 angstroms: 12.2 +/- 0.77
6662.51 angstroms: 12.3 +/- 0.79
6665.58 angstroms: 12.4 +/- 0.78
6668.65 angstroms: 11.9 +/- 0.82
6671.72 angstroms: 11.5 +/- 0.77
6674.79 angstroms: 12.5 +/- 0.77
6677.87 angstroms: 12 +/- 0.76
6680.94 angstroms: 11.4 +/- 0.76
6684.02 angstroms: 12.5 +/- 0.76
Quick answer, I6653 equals 11.4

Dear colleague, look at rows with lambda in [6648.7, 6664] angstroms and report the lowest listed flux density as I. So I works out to 10.7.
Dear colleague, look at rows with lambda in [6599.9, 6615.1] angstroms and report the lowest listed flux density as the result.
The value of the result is 10.1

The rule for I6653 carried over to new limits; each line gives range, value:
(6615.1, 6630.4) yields 11.2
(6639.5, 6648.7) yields 10.7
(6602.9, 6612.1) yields 10.5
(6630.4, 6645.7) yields 10.6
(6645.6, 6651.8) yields 11.2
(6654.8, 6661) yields 11.5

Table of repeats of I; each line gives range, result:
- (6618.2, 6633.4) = 10.5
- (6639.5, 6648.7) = 9.59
